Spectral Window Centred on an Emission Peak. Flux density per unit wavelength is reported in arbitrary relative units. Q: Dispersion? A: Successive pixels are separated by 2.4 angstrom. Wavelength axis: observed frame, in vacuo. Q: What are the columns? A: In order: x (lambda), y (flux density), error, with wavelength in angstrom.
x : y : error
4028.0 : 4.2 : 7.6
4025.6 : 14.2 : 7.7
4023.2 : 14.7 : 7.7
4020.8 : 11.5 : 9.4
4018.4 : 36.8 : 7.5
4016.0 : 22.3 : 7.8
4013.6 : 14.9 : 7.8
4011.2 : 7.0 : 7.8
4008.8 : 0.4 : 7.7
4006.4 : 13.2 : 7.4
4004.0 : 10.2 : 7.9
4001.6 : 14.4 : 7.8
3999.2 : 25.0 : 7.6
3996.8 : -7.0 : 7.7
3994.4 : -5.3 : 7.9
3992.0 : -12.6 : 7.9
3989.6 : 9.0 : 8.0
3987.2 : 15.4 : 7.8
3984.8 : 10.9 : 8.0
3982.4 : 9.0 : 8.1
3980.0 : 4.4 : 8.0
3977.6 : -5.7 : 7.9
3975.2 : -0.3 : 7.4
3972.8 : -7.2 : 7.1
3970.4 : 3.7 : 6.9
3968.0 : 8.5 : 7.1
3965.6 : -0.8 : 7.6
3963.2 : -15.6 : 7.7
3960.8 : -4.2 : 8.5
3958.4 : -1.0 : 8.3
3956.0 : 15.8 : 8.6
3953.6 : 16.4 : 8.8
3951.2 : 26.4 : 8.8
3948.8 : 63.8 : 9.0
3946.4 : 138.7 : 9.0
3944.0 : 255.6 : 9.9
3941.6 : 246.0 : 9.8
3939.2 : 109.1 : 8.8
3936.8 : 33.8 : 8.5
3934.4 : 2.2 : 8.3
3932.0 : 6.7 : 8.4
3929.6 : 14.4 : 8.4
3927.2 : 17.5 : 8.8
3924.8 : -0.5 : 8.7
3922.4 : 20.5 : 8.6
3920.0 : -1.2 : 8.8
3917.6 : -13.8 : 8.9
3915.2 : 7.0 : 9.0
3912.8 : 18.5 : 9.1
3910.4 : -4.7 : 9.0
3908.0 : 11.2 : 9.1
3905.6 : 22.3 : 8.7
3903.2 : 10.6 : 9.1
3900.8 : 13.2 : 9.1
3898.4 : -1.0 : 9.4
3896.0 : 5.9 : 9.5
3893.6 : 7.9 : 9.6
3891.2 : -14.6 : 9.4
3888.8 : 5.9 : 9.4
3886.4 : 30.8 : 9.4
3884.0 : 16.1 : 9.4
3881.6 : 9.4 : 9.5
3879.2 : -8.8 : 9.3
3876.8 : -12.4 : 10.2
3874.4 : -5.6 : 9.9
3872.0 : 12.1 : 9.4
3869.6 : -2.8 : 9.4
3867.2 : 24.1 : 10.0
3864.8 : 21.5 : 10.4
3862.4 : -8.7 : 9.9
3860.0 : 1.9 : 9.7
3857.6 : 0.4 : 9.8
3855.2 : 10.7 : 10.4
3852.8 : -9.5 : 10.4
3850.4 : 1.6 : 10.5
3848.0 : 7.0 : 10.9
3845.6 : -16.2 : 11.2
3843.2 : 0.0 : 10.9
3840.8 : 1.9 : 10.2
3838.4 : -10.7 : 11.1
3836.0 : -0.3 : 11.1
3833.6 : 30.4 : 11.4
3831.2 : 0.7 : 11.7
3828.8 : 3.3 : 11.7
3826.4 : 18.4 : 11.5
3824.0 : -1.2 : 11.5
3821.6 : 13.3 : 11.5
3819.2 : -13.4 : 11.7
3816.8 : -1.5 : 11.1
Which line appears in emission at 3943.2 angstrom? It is Ly-alpha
